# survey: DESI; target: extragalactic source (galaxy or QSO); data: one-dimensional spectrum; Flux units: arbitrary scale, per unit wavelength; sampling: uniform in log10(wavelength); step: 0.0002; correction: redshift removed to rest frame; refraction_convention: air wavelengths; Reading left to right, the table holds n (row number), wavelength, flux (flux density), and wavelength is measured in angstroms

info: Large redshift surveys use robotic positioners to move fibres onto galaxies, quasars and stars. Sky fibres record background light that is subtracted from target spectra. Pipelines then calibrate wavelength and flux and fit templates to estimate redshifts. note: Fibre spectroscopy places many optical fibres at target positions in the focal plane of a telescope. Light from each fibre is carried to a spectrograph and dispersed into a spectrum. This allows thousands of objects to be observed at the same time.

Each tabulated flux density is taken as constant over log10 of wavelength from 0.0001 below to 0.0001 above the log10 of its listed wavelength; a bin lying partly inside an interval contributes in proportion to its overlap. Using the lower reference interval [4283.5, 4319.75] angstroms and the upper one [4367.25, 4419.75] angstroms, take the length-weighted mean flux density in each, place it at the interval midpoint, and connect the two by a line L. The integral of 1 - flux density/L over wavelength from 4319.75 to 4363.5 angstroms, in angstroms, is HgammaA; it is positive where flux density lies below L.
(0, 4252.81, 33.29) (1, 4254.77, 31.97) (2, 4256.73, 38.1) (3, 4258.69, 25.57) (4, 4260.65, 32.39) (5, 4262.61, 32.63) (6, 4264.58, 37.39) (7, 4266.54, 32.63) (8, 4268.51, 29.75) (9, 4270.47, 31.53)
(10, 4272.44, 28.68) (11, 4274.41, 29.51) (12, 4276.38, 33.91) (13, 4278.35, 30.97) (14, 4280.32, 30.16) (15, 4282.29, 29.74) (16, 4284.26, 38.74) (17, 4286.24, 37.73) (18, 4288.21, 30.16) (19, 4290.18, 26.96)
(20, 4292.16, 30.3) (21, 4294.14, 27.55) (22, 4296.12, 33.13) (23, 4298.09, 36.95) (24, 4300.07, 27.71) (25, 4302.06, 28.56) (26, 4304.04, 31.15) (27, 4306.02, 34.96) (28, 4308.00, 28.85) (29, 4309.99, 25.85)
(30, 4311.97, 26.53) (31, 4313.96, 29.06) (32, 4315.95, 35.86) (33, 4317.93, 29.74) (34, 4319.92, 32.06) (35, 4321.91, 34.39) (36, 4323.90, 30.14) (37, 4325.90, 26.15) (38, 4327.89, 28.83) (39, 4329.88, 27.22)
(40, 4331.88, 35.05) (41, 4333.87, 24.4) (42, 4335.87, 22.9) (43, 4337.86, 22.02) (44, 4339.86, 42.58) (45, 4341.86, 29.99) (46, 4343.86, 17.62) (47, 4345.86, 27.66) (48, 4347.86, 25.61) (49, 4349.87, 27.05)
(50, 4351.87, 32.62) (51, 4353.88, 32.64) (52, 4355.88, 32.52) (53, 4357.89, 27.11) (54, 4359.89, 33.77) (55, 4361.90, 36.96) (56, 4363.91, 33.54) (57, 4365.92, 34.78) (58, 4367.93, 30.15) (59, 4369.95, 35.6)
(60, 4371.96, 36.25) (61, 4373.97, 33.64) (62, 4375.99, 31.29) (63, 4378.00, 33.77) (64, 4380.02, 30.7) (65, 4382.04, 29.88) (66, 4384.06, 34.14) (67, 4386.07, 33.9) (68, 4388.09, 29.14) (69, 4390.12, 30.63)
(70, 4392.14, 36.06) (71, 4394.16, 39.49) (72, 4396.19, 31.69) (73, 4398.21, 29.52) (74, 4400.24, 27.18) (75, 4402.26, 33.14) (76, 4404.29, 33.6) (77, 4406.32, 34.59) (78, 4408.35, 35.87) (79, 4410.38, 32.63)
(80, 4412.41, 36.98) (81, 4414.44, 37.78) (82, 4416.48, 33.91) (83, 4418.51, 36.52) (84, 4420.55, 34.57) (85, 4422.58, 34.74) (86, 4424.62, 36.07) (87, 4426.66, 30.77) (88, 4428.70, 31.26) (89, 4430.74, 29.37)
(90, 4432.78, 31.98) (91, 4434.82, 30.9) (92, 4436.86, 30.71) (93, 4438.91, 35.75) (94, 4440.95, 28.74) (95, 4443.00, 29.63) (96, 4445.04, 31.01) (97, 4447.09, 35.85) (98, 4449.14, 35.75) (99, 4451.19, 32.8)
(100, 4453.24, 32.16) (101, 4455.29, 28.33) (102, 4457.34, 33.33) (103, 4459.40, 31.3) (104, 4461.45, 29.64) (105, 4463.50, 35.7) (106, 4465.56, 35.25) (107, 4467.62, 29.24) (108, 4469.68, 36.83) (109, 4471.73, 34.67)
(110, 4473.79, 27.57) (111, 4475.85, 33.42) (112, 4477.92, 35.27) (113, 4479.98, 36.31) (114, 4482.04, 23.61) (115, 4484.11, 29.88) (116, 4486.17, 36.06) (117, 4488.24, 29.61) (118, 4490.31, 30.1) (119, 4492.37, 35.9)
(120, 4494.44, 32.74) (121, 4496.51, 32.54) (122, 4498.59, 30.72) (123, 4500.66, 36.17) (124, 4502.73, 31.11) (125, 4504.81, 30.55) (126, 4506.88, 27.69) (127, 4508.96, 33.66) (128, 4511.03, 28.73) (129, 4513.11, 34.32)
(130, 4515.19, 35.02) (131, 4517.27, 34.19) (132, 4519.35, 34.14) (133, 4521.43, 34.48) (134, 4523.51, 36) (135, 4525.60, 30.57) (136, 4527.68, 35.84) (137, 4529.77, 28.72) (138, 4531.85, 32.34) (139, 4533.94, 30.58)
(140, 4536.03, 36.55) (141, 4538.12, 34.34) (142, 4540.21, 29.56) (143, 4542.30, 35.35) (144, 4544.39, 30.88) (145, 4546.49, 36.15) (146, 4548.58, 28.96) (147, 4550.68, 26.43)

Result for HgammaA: 3.51 angstroms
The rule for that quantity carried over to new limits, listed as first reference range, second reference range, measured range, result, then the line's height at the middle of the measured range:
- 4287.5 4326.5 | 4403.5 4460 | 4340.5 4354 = 1.5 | 31.2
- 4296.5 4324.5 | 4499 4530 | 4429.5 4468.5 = 0.3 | 32.2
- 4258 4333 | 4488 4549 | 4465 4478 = -0.3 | 32.3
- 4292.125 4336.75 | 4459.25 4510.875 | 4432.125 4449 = -0.2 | 31.6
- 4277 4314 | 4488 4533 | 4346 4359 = 0.8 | 31.3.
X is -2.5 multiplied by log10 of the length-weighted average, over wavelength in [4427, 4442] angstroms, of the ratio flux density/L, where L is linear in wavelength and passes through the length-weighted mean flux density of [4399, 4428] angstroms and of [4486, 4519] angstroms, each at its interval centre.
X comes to 0.08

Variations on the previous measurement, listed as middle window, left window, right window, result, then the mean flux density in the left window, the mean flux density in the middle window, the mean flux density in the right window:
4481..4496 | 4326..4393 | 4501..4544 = 0.04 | 30.8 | 31.2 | 32.7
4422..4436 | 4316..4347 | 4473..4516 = -0.05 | 28.9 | 32.1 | 32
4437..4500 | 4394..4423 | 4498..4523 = 0.03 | 34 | 32.3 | 32.7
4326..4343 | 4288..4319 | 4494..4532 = 0.06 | 30.2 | 28.9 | 32.6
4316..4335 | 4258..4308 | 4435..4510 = 0.06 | 31.5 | 30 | 32.2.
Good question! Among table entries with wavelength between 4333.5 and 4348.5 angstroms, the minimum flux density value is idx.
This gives 17.62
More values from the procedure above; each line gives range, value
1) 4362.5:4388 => 29.88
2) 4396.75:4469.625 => 27.18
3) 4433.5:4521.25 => 23.61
